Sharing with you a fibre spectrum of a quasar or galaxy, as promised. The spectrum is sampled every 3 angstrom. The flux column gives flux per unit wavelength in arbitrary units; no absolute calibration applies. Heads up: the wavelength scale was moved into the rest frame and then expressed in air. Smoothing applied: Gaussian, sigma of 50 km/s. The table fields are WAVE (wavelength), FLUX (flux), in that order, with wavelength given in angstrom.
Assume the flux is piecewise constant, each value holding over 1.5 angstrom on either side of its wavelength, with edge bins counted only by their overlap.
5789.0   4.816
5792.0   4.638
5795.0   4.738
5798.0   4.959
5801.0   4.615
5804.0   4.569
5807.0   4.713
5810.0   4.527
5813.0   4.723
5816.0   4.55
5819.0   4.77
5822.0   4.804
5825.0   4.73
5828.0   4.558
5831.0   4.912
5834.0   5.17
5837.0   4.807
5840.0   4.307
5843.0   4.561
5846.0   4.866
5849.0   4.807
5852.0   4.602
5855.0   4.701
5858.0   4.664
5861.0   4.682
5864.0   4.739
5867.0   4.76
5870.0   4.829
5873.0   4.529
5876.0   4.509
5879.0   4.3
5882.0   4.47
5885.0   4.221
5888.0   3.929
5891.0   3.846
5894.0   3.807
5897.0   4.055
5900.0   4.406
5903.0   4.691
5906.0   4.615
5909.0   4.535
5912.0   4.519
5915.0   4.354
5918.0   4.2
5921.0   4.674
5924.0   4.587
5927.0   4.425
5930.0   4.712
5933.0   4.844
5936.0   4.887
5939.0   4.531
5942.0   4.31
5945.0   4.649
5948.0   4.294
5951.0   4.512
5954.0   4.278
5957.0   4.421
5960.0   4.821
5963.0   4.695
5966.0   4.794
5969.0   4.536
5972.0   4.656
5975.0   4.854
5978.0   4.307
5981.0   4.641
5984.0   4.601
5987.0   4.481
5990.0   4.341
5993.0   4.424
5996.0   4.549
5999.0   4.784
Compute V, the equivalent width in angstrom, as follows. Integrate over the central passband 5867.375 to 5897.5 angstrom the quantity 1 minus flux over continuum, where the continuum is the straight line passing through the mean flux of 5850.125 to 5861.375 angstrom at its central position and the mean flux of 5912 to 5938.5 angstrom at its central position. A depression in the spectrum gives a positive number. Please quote 2.3 angstrom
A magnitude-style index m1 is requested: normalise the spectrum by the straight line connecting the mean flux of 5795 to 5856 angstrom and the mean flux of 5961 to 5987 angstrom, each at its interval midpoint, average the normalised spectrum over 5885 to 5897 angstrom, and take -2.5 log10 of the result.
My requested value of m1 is 0.19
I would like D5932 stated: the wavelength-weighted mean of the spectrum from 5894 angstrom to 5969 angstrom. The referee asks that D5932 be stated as 4.52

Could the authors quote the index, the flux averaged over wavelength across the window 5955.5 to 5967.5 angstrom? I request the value 4.68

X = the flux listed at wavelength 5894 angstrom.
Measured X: 3.807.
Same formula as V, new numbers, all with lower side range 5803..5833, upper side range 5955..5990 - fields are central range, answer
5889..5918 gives 2.1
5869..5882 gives 0.4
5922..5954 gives 0.4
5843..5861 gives -0.1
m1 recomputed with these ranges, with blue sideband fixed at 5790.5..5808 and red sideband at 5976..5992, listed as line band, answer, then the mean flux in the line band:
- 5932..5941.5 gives -0.04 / 4.7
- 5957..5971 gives -0.04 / 4.68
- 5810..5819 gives 0.01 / 4.64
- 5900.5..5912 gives 0.00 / 4.58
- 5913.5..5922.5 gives 0.04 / 4.41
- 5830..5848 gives -0.03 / 4.77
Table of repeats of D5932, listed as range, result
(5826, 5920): 4.52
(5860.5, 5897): 4.36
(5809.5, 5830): 4.68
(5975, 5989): 4.54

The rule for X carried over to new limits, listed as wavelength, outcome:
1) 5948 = 4.294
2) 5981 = 4.641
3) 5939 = 4.531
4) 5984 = 4.601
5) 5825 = 4.73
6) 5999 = 4.784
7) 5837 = 4.807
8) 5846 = 4.866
